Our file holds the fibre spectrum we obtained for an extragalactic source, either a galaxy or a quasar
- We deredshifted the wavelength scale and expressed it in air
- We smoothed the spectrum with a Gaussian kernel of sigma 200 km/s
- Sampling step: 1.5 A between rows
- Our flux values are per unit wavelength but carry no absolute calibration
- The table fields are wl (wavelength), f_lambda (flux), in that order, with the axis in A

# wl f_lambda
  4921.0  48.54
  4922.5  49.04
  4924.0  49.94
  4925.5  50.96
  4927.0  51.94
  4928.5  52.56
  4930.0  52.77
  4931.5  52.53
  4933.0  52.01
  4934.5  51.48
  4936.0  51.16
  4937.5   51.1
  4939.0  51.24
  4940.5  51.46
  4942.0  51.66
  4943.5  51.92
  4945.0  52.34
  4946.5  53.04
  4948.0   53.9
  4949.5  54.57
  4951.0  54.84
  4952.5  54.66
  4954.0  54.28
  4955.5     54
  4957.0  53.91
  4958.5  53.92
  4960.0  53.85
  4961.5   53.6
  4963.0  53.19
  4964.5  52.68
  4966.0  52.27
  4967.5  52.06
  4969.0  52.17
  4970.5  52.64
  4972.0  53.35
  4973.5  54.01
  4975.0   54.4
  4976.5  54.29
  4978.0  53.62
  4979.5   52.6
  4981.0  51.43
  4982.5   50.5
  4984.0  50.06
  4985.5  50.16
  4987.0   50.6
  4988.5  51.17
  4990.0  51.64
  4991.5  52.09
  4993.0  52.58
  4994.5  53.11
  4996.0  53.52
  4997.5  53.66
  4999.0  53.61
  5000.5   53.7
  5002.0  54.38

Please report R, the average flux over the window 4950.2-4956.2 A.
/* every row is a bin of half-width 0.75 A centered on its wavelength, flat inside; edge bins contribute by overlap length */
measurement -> 54.4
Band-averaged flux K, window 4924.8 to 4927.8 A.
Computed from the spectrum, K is 51.5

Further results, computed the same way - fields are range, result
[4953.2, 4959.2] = 54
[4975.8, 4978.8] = 53.9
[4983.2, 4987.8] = 50.3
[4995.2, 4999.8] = 53.6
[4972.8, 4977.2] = 54.2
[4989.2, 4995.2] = 52.3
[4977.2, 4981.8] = 52.5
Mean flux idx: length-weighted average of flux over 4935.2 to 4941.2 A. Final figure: 51.2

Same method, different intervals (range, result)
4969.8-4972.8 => 53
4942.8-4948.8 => 52.8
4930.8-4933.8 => 52.3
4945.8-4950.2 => 53.8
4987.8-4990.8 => 51.4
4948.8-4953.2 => 54.7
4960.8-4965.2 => 53.2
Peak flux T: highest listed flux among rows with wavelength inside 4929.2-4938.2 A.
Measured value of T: 52.77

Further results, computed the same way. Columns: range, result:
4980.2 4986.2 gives 51.43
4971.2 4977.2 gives 54.4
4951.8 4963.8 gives 54.66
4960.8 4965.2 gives 53.6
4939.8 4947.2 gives 53.04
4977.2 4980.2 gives 53.62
